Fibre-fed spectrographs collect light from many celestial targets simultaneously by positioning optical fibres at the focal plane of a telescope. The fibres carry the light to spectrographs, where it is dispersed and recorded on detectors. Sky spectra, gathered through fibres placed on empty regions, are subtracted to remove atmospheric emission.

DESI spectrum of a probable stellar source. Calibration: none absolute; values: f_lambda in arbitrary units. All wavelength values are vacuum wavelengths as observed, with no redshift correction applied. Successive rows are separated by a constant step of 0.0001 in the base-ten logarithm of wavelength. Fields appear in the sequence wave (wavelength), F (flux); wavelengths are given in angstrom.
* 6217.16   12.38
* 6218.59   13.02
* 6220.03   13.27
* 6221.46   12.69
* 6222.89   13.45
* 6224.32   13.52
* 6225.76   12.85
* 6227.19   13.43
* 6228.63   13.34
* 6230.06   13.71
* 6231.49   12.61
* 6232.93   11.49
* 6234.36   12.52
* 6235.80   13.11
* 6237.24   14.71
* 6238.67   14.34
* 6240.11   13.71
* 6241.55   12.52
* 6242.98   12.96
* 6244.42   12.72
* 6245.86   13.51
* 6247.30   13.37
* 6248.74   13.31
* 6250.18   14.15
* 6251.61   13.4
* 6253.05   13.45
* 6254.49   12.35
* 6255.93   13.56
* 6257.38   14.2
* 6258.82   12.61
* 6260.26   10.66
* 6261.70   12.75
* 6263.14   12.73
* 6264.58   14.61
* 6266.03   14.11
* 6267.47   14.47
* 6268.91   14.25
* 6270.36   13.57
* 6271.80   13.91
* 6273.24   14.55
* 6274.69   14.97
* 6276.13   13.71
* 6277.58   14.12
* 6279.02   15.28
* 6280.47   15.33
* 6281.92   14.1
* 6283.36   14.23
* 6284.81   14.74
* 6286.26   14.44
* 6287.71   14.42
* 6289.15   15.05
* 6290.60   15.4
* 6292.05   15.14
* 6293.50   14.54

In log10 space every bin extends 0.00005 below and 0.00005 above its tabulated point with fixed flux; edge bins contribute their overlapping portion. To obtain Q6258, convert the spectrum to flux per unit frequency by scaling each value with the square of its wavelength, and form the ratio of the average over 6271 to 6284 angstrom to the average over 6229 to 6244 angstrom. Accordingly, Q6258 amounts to 1.11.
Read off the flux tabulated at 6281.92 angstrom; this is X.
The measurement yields 14.1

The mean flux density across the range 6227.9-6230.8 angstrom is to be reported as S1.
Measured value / 13.5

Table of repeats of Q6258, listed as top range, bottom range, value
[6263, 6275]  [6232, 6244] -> 1.09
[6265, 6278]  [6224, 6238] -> 1.10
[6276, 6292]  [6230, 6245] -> 1.14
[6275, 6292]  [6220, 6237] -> 1.14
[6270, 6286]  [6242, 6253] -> 1.09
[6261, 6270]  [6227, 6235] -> 1.09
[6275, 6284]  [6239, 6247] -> 1.12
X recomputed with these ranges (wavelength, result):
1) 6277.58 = 14.12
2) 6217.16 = 12.38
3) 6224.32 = 13.52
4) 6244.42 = 12.72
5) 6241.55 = 12.52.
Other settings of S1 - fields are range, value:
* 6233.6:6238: 13.4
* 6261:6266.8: 13.6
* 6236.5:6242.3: 13.8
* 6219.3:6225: 13.2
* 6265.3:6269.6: 14.3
